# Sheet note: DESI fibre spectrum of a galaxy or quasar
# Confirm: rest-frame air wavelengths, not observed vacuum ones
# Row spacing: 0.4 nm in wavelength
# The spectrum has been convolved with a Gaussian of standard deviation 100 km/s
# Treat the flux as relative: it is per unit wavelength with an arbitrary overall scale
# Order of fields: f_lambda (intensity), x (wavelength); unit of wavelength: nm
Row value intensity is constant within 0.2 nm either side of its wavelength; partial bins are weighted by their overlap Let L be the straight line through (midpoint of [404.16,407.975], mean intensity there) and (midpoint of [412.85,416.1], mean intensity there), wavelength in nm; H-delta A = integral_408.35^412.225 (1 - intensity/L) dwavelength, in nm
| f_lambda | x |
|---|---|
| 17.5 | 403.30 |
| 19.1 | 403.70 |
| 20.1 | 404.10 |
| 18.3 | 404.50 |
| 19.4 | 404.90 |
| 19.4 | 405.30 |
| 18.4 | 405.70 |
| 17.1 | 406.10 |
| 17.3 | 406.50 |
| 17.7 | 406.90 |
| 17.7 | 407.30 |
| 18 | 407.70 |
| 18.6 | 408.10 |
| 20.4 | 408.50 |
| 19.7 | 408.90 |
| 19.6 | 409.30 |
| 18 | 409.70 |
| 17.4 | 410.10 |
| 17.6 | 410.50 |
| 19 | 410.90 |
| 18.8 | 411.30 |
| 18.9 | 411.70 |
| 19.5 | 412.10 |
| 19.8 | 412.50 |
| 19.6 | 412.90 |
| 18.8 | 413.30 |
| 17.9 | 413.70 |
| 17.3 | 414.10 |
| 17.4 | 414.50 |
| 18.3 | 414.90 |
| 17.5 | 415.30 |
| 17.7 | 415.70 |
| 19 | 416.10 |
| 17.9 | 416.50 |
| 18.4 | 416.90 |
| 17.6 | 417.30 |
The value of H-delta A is -0.154 nm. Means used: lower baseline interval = 18.2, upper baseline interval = 18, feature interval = 18.9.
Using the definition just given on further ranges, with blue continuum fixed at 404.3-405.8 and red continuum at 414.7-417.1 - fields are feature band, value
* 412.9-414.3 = 0.01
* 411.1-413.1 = -0.10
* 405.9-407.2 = 0.10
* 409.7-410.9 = 0.05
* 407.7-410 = -0.05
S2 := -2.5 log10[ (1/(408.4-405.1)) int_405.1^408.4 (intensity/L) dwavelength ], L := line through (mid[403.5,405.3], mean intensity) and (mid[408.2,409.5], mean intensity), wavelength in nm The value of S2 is 0.083 mag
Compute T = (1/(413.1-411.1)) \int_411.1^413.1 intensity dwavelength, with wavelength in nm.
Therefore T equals 19.3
